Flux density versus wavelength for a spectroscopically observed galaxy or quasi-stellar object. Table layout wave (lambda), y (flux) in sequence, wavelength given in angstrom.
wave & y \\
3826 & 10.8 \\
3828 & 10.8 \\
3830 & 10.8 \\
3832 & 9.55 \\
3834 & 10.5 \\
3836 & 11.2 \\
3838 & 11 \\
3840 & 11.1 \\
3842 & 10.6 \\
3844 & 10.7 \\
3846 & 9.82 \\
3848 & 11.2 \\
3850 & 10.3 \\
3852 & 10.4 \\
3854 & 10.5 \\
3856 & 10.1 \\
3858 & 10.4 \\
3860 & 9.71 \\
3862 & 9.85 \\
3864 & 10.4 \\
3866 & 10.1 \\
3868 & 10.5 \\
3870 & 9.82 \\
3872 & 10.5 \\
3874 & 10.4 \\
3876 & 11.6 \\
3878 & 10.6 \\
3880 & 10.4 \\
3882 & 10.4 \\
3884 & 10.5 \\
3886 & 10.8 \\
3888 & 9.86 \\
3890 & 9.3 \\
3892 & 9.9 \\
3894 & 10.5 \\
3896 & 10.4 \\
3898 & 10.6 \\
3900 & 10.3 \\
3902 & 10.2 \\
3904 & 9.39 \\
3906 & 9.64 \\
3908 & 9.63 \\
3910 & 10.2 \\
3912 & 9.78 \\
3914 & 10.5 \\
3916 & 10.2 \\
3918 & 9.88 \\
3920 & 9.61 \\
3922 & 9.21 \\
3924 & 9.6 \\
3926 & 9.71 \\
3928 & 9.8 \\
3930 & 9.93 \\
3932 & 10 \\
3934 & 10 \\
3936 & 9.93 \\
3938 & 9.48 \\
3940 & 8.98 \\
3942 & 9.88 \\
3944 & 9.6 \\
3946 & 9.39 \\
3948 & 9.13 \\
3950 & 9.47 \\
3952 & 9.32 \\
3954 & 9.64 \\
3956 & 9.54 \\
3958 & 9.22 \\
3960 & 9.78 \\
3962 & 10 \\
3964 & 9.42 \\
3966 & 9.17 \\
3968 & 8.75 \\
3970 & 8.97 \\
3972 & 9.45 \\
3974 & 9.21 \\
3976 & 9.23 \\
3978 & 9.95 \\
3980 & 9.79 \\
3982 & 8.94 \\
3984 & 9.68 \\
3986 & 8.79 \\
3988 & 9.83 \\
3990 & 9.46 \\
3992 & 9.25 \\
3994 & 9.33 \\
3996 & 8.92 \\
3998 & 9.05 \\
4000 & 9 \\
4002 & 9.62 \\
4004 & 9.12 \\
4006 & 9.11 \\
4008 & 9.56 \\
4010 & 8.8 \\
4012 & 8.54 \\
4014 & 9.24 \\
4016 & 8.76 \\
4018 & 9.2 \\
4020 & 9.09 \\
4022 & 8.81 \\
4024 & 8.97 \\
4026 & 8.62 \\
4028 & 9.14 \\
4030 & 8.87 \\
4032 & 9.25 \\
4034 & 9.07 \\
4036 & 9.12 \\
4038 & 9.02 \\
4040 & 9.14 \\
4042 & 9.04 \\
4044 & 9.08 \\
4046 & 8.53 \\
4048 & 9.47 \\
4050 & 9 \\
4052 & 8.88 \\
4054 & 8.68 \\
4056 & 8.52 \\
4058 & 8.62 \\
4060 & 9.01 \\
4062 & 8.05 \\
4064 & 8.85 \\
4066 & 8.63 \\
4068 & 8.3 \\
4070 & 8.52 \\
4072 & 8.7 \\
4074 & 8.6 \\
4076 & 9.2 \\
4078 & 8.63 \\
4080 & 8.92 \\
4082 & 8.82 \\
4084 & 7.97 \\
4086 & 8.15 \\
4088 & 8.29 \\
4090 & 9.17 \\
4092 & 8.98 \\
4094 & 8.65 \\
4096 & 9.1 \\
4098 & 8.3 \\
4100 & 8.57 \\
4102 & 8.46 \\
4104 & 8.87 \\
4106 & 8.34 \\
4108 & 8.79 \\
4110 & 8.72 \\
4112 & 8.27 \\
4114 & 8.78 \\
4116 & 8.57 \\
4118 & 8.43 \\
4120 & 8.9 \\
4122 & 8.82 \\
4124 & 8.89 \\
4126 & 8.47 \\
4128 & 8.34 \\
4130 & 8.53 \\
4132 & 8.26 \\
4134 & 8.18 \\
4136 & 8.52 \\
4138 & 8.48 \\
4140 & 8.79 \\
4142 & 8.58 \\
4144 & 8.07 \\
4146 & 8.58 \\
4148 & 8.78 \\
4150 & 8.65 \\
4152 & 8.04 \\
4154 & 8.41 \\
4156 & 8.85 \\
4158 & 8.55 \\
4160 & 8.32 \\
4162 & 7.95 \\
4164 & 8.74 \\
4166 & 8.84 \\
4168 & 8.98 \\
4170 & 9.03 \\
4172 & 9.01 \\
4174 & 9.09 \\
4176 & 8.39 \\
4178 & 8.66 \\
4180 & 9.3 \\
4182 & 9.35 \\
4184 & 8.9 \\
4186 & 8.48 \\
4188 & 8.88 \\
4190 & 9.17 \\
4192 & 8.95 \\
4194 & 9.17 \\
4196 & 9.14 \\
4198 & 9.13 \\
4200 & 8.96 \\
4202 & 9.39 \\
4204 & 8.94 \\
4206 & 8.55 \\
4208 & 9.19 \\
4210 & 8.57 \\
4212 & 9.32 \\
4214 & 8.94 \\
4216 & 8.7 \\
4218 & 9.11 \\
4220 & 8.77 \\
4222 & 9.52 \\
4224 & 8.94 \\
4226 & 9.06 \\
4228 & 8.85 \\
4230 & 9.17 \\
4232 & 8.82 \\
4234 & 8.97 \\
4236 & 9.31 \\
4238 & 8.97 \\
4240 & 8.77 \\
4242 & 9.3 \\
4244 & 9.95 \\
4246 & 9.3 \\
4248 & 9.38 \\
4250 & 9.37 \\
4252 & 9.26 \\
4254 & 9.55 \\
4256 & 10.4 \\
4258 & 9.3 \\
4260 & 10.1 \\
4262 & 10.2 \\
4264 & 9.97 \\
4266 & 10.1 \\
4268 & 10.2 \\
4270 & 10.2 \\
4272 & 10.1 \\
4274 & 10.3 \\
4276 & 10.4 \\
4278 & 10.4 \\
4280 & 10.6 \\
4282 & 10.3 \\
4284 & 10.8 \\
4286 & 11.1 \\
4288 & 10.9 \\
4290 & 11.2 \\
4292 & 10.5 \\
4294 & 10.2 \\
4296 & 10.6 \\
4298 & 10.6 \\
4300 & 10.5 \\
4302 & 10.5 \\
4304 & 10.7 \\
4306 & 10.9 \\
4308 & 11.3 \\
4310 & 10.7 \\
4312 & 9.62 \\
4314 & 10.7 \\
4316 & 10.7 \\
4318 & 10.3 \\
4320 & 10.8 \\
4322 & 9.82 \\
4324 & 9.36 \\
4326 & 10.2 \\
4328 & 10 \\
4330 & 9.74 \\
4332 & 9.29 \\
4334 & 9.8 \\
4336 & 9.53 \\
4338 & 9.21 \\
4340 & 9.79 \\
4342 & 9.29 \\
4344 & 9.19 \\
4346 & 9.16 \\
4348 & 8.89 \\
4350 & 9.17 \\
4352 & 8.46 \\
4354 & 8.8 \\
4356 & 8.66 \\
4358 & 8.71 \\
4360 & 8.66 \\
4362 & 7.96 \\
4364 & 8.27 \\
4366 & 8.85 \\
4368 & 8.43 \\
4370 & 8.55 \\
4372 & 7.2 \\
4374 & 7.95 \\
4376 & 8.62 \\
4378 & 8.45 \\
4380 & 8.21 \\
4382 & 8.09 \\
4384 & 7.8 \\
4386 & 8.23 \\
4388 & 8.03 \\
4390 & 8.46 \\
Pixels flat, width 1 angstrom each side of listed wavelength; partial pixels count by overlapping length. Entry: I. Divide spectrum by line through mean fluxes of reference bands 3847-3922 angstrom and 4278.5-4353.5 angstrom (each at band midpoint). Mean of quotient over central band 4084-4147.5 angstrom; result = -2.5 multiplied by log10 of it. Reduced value 0.18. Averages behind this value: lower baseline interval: 10.2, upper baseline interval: 10.1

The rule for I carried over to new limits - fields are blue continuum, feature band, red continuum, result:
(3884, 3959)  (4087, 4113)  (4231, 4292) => 0.143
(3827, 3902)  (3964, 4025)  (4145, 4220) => 0.066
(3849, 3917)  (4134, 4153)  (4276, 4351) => 0.200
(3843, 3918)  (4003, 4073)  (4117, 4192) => 0.053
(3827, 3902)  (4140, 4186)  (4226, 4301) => 0.159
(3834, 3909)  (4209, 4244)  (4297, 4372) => 0.083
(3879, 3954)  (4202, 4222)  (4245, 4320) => 0.144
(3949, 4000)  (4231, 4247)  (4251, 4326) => 0.115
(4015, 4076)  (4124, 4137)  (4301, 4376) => 0.075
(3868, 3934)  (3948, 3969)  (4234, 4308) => 0.077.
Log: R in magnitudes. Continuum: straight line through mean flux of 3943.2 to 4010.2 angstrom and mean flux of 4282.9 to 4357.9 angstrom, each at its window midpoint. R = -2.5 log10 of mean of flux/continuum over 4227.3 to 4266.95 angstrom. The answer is 0.05 mag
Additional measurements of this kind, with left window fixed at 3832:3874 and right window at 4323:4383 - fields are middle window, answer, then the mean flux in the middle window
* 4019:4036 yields 0.10 mag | 8.99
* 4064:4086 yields 0.13 mag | 8.62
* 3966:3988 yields 0.08 mag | 9.3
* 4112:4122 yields 0.11 mag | 8.64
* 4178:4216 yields 0.04 mag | 9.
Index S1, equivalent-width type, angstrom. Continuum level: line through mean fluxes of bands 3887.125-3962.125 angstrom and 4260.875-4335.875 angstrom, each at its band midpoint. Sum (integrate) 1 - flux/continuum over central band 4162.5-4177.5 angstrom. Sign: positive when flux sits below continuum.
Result 2.0 angstrom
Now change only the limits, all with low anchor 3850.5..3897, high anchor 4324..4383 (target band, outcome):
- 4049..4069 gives 2.25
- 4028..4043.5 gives 1.17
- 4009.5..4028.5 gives 1.84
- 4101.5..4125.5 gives 2.34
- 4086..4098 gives 1.14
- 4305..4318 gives -2.35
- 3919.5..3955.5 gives 1.85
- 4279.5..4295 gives -2.79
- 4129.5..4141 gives 1.29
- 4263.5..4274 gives -1.16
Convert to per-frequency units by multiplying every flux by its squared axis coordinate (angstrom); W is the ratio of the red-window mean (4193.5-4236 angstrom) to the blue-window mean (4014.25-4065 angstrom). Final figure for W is 1.1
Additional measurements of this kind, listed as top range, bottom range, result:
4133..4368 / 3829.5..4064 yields 1.13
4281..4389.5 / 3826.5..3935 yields 1.16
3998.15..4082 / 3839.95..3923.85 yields 0.94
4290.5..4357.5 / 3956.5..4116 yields 1.27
